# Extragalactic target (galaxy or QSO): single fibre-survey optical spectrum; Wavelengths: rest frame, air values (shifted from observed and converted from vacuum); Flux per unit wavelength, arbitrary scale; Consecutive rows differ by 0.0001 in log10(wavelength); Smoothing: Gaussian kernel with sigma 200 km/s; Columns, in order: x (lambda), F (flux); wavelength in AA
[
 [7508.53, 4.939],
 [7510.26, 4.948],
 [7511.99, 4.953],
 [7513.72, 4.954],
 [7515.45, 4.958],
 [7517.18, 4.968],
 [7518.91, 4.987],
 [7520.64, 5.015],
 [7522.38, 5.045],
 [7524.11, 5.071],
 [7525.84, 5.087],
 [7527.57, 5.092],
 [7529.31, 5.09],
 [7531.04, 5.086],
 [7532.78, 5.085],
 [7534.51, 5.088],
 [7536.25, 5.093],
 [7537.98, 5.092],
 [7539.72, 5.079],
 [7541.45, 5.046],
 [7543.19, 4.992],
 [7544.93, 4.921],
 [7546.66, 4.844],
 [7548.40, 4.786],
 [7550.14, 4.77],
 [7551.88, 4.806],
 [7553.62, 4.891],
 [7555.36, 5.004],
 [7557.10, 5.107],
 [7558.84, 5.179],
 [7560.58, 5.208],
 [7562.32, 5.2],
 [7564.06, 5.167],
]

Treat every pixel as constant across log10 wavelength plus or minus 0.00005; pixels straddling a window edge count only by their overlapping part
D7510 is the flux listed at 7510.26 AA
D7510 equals 4.948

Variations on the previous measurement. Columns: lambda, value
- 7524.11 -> 5.071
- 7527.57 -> 5.092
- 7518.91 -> 4.987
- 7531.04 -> 5.086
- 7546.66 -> 4.844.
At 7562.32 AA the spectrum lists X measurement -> 5.2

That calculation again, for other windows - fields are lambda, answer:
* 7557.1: 5.107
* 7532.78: 5.085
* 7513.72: 4.954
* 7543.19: 4.992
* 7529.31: 5.09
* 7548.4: 4.786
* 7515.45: 4.958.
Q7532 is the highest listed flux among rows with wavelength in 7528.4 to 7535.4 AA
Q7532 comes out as 5.09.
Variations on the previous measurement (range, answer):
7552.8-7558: 5.107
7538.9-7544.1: 5.079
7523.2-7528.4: 5.092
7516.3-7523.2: 5.045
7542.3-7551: 4.992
